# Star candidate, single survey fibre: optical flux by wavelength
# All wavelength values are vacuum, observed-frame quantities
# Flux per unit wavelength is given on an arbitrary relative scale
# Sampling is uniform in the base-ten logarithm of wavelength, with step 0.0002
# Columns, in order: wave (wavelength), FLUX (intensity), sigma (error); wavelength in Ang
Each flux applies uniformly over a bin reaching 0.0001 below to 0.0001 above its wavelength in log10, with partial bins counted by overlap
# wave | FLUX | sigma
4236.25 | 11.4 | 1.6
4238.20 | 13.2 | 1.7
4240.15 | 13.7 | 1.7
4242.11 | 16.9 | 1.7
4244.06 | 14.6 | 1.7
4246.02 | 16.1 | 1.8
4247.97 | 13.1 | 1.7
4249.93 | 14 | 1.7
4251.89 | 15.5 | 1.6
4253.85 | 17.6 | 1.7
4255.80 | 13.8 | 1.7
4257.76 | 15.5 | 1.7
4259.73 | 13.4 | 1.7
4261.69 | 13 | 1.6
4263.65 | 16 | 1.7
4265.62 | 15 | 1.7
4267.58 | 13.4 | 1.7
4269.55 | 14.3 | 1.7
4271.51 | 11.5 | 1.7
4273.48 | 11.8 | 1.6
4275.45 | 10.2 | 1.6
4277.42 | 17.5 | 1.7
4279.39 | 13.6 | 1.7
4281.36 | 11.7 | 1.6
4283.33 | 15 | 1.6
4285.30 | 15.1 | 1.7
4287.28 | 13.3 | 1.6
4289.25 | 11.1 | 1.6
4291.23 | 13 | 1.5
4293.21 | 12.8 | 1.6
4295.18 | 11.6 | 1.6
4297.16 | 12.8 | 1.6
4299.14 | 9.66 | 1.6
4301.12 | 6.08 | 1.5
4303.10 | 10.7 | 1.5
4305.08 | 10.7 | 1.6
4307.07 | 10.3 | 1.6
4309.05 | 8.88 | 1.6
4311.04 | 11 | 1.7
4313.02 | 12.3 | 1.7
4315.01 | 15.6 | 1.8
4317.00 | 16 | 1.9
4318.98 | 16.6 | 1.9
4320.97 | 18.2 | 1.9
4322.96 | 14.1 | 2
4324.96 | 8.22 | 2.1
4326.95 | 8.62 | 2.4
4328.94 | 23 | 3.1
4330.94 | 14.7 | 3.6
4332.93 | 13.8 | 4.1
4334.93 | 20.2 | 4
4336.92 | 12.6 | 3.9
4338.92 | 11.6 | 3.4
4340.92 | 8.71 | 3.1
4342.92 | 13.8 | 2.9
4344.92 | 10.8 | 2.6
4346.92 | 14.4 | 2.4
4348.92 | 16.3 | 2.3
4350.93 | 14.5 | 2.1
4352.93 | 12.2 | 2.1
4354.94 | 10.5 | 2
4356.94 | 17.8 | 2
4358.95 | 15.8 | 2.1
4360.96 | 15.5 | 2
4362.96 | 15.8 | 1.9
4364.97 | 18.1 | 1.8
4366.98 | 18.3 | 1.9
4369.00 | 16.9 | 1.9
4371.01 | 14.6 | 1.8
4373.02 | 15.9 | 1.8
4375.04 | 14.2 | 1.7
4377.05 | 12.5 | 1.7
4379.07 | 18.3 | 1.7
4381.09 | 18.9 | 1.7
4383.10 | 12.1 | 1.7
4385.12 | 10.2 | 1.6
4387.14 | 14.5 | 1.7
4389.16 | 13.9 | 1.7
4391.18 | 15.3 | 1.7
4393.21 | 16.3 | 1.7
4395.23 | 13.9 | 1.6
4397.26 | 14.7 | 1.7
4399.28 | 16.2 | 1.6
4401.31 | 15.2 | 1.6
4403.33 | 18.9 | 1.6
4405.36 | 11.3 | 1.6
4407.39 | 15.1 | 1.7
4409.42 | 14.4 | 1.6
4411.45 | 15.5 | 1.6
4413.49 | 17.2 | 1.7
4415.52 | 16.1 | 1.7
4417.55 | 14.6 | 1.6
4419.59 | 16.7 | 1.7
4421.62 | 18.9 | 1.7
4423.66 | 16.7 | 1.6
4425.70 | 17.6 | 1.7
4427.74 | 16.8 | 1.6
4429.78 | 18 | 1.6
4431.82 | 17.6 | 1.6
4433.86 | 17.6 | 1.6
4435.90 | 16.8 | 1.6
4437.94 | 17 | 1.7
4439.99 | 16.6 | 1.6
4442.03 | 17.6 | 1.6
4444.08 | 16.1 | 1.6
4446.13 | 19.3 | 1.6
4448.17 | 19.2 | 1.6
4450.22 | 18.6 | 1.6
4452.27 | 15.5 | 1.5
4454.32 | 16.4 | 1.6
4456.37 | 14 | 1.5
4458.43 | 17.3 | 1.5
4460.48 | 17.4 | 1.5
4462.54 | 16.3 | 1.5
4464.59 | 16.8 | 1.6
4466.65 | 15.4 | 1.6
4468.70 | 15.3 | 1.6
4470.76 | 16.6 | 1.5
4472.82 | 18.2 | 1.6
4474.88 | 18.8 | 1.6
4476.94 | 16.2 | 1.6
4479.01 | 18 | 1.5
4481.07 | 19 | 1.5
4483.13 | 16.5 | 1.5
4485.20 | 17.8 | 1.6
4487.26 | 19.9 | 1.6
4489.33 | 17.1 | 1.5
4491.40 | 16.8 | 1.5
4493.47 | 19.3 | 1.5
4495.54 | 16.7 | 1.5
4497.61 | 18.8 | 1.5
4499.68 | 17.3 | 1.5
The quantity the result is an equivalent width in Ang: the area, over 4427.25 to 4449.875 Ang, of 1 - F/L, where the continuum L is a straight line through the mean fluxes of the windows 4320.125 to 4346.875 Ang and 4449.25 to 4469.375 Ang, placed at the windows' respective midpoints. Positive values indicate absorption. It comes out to -2.4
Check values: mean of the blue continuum 13.7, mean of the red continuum 16.3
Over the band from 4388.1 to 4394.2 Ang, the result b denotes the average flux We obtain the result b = 15.1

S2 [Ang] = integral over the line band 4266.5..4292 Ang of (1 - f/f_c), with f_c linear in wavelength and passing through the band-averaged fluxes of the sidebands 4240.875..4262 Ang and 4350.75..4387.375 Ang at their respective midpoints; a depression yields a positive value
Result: 2.99 Ang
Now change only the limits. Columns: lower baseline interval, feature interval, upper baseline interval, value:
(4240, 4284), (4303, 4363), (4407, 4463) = 6.45 Ang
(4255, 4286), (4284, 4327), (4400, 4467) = 6.51 Ang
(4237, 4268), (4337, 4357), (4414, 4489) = 3.83 Ang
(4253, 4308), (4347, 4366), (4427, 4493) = -0.54 Ang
